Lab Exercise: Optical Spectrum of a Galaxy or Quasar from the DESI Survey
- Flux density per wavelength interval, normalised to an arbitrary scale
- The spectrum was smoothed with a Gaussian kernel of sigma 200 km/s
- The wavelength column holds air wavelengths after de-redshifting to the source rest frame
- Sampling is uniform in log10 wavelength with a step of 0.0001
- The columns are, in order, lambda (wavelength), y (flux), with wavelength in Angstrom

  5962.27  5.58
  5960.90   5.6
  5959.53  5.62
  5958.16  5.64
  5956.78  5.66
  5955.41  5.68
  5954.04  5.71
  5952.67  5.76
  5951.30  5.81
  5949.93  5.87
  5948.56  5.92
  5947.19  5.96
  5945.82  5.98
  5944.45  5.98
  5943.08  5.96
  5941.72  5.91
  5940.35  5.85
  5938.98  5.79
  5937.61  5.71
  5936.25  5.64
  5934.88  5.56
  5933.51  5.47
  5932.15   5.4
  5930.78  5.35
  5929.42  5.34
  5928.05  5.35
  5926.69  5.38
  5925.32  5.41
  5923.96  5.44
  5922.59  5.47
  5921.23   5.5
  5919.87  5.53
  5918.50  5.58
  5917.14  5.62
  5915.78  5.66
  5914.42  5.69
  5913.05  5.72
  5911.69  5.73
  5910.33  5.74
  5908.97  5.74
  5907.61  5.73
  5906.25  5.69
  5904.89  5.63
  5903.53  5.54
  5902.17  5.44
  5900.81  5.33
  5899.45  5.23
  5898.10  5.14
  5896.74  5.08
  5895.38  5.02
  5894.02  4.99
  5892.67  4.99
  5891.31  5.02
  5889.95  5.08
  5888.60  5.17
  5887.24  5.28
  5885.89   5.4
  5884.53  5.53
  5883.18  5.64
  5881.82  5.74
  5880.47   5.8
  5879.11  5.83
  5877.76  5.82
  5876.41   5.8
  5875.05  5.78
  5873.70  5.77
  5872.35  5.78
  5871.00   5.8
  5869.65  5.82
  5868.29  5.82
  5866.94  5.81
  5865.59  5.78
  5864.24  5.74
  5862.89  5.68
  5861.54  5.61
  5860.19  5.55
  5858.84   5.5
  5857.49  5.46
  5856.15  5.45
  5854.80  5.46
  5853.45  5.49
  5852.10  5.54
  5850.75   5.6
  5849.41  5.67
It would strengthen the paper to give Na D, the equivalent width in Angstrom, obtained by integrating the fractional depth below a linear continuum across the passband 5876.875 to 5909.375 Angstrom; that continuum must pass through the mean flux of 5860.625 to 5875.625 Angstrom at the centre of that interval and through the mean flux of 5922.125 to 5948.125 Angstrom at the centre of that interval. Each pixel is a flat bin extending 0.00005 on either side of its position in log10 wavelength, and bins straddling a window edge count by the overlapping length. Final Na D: 1.7 Angstrom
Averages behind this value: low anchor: 5.76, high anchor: 5.63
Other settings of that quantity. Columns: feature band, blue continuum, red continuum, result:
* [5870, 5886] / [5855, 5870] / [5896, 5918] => -0.4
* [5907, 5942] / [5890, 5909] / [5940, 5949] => 0.4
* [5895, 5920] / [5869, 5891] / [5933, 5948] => 0.8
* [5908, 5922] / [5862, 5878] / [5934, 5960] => 0.3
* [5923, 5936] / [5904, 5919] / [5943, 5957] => 0.8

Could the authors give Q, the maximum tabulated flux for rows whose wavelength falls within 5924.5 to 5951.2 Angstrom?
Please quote 5.98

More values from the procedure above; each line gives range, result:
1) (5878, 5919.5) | 5.83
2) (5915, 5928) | 5.66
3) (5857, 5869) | 5.82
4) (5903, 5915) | 5.74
